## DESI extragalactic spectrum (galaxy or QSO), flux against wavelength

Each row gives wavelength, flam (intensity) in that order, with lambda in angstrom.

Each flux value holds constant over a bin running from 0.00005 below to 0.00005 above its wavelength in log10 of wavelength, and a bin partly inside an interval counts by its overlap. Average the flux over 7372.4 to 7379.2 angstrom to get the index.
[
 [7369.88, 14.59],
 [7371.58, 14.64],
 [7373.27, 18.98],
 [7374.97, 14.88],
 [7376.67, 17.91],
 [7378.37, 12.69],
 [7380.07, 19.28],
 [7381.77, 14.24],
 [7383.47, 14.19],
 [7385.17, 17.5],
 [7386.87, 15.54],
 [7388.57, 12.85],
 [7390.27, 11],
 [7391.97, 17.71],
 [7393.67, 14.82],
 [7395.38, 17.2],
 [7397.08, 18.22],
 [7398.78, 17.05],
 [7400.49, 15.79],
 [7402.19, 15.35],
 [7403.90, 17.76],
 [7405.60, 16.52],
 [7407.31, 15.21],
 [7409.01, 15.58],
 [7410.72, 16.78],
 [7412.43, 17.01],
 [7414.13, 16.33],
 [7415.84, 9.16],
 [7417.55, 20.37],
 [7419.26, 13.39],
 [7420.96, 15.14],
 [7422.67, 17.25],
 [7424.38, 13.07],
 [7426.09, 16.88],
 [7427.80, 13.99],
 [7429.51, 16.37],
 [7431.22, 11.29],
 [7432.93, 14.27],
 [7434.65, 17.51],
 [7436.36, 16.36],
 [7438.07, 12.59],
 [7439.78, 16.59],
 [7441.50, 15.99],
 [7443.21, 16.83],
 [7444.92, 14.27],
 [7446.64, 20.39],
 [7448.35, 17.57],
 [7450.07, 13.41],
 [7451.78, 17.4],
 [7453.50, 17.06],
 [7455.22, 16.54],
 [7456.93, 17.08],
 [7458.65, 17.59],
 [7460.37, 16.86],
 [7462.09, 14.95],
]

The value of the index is 16.1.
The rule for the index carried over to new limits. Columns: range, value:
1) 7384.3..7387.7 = 16.5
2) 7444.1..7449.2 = 17.4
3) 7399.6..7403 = 15.6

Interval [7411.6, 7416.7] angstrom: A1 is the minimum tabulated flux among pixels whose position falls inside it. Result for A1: 9.16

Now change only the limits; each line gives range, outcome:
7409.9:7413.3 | 16.78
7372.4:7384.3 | 12.69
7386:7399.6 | 11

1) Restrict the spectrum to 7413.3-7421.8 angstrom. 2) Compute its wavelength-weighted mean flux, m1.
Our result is 14.9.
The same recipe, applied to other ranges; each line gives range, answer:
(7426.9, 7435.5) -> 14.7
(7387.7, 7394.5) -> 14.1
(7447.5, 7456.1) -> 16.4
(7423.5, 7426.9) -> 15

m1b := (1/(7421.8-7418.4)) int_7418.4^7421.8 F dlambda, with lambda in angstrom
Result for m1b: 14.3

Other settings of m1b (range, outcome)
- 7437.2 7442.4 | 15.1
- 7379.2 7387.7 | 16.1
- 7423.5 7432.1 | 14.3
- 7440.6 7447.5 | 16.9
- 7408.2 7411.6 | 16.2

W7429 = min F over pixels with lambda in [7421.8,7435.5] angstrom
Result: 11.29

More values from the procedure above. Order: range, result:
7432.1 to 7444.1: 12.59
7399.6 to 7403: 15.35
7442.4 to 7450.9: 13.41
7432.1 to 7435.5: 14.27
